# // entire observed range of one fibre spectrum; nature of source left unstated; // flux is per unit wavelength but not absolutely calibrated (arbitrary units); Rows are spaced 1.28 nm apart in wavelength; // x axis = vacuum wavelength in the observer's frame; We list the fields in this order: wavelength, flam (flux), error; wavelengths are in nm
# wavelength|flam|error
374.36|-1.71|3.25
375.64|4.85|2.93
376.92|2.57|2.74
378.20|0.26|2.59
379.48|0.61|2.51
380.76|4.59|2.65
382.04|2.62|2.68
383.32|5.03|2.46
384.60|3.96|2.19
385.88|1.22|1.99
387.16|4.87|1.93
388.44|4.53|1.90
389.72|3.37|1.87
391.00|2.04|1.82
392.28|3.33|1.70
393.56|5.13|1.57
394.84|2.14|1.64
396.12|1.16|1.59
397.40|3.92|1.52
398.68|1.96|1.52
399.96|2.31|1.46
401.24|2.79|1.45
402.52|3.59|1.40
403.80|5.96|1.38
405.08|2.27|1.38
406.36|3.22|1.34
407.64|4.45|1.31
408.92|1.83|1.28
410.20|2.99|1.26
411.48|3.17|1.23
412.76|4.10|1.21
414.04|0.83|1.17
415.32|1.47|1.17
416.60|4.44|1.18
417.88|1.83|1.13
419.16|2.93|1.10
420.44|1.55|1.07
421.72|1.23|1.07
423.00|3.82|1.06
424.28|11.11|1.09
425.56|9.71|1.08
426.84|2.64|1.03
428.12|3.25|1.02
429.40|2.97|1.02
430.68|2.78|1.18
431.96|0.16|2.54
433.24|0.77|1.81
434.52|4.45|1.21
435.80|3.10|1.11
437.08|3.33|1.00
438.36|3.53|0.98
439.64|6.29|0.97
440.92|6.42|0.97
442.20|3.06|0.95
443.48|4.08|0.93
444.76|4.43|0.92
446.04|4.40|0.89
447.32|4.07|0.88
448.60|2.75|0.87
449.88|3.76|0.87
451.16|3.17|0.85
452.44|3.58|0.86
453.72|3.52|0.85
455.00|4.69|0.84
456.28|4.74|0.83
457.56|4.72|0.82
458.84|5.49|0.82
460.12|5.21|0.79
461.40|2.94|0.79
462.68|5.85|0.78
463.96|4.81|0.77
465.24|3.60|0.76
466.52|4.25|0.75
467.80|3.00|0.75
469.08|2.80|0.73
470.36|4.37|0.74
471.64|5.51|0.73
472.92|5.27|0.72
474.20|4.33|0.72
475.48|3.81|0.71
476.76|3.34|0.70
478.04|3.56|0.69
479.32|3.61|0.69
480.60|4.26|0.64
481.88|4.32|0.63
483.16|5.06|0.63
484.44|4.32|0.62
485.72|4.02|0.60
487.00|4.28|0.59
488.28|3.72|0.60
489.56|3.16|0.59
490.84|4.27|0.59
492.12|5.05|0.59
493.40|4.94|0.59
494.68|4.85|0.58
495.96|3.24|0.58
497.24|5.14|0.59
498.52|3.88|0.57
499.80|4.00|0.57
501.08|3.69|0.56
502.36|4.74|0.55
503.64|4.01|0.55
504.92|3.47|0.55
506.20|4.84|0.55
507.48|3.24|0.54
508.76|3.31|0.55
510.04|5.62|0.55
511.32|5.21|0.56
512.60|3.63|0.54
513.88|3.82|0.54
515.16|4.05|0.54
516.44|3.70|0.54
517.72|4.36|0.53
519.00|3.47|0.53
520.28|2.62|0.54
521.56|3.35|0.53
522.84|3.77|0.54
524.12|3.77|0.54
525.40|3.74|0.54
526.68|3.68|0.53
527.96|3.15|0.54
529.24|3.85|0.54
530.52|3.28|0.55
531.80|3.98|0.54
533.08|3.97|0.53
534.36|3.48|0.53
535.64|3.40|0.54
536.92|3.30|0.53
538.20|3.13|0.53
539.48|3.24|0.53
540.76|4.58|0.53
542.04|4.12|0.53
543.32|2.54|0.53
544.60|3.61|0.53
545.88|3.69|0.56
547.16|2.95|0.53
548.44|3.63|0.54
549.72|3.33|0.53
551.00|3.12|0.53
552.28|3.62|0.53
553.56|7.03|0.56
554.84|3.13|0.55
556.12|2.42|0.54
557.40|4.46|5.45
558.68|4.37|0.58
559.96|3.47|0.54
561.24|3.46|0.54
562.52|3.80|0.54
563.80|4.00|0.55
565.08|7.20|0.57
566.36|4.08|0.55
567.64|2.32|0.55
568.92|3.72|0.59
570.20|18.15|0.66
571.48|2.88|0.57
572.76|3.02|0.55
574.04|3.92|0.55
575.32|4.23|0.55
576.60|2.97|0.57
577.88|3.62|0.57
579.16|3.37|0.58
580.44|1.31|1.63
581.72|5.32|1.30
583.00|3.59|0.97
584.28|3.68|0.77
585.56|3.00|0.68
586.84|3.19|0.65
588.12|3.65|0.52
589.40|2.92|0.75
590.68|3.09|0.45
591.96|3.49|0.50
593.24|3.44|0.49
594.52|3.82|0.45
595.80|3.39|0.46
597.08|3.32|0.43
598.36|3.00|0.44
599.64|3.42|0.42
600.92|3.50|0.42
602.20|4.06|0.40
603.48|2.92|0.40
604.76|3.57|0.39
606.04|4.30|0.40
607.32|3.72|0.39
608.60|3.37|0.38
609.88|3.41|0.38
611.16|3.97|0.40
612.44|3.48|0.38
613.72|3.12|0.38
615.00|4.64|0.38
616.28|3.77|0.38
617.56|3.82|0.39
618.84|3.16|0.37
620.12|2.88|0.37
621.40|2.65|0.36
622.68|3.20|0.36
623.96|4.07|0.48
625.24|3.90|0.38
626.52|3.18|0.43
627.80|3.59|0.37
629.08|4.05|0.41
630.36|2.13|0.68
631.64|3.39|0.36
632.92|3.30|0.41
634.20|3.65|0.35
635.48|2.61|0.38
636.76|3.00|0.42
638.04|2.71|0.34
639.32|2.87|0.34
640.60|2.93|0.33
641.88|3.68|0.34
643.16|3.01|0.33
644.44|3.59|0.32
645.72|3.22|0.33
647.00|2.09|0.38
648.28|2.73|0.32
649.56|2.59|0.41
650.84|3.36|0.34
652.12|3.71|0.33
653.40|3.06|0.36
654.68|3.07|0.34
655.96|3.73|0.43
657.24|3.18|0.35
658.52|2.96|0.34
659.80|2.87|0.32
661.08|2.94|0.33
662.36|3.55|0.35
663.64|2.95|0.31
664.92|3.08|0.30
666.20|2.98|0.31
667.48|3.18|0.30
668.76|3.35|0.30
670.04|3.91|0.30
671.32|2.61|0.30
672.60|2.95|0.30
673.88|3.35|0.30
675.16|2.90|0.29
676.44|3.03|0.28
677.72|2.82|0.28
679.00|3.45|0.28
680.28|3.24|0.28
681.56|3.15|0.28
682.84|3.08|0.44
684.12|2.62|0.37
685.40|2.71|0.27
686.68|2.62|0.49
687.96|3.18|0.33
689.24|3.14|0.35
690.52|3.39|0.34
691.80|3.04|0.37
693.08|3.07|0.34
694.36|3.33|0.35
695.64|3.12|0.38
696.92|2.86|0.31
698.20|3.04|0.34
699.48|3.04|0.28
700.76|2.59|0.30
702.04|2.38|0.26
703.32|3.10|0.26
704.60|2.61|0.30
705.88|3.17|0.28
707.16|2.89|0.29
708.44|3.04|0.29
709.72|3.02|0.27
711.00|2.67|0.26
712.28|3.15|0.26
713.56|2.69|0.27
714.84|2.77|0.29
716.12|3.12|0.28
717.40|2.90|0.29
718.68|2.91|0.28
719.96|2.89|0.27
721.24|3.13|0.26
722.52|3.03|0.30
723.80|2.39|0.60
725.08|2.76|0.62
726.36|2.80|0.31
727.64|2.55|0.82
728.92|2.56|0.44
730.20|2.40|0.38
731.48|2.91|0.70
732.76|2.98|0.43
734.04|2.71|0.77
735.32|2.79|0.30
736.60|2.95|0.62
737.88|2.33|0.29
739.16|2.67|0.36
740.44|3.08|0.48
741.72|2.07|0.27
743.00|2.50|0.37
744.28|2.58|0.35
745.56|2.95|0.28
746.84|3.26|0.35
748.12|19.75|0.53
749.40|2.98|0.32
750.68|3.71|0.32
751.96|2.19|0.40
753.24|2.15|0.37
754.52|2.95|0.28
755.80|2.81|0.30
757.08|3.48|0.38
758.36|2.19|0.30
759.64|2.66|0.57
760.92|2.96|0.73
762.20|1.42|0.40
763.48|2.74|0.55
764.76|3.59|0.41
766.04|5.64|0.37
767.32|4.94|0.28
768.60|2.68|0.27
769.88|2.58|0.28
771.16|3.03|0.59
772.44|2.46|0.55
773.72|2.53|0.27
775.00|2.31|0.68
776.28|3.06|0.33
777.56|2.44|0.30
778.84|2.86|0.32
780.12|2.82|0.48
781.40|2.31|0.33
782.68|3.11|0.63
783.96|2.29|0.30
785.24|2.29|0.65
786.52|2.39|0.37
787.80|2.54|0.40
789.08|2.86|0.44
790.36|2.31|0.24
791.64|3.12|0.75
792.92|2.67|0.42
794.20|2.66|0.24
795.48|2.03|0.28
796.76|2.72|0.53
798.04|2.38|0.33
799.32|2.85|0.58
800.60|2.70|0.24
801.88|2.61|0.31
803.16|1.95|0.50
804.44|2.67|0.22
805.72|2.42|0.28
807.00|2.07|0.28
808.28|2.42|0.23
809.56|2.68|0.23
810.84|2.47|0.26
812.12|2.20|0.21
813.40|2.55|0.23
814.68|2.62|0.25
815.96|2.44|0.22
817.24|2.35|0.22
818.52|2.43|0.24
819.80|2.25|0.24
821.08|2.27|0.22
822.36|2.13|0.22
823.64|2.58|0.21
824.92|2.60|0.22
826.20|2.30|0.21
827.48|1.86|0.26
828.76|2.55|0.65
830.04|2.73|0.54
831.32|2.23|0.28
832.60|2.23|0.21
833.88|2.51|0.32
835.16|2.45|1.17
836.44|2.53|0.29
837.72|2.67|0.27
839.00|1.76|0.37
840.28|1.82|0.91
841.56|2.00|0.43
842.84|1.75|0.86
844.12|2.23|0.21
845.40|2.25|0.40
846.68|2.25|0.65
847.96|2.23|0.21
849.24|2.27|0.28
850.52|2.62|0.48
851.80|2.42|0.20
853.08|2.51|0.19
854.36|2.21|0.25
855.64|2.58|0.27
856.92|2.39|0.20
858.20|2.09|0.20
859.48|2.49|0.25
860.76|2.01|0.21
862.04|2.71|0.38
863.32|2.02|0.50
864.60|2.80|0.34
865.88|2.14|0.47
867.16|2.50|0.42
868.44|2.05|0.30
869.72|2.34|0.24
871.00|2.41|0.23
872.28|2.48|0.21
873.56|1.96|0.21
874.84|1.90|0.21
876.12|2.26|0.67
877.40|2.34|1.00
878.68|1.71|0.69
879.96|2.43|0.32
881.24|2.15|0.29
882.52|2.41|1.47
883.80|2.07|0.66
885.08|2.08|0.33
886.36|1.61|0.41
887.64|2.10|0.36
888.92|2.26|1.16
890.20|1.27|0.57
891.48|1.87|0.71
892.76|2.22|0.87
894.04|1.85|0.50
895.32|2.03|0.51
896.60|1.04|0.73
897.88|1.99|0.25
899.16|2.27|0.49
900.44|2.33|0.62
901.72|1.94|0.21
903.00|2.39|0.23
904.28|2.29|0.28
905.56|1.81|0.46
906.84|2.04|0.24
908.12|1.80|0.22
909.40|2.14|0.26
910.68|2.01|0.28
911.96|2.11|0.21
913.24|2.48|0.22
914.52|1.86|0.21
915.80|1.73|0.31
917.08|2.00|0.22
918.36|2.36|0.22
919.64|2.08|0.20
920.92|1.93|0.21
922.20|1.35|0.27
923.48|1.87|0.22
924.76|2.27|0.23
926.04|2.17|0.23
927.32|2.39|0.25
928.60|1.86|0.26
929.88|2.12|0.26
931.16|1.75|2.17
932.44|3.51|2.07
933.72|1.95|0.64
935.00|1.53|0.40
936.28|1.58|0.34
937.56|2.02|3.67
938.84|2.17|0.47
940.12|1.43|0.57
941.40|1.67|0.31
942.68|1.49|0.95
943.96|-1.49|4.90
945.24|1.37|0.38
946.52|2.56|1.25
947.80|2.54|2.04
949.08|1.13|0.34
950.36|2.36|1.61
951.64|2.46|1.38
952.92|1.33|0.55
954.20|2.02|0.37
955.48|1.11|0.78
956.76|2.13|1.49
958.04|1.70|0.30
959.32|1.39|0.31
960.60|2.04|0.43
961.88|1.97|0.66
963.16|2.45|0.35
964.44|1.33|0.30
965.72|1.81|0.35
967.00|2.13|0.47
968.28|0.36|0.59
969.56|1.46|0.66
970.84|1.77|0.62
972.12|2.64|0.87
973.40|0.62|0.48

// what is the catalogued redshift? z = 0.139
